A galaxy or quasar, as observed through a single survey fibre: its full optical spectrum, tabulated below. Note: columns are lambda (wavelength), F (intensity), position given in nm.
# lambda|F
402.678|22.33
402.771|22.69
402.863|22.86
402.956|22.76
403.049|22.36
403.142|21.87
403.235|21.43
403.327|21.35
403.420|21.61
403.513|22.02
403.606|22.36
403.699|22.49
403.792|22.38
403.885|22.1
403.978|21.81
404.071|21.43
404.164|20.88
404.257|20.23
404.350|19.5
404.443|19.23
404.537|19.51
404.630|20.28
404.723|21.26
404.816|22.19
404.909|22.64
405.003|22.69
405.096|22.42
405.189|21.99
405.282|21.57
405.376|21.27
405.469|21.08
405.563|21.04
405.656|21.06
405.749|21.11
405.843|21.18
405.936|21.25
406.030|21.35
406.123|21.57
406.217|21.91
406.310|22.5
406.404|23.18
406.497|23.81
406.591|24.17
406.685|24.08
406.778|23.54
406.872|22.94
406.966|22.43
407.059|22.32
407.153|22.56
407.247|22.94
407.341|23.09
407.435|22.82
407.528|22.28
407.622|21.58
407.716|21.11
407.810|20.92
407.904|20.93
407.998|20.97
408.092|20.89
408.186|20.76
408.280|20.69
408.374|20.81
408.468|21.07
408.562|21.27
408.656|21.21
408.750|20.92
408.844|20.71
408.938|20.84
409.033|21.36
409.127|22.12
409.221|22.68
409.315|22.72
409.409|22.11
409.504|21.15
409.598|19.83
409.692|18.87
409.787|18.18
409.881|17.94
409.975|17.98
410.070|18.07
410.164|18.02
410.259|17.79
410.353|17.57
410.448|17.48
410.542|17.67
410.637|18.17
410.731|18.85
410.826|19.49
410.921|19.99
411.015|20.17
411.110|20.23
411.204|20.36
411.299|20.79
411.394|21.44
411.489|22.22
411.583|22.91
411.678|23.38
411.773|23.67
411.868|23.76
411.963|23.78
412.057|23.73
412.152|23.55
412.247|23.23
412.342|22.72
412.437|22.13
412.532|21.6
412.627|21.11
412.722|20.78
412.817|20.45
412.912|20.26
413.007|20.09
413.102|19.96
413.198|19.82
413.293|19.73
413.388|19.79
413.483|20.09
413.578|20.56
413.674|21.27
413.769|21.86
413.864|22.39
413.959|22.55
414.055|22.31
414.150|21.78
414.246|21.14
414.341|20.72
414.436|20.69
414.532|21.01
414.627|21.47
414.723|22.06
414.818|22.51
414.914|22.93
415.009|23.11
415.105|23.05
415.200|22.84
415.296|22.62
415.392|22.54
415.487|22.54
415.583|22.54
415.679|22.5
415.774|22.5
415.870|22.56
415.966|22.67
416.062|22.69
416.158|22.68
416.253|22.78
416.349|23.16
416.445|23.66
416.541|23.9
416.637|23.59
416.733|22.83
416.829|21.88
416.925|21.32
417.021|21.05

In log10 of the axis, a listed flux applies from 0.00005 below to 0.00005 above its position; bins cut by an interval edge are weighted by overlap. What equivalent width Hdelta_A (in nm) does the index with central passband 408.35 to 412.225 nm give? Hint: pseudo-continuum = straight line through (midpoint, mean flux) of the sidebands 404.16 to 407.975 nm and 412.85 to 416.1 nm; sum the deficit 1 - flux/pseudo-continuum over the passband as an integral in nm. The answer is 0.200 nm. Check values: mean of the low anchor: 21.8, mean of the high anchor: 21.7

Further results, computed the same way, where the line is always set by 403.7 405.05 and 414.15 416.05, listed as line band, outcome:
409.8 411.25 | 0.21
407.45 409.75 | 0.05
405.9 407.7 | -0.10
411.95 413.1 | 0.01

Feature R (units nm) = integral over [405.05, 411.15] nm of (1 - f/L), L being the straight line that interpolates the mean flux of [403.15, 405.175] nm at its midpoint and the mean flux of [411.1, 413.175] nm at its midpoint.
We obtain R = 0.19 nm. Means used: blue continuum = 21.4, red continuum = 21.9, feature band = 21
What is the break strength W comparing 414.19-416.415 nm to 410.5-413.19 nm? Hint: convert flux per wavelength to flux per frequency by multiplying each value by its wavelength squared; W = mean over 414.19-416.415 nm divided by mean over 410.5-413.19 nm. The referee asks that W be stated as 1.1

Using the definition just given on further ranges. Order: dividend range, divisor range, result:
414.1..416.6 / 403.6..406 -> 1.11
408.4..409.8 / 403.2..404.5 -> 1.01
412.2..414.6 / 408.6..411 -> 1.09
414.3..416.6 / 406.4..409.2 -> 1.07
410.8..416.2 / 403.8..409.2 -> 1.04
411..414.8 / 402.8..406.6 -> 1.03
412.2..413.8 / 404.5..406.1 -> 1.01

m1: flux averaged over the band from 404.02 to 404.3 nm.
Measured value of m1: 20.9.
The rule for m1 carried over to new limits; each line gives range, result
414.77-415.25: 22.9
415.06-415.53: 22.7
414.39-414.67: 21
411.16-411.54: 21.2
